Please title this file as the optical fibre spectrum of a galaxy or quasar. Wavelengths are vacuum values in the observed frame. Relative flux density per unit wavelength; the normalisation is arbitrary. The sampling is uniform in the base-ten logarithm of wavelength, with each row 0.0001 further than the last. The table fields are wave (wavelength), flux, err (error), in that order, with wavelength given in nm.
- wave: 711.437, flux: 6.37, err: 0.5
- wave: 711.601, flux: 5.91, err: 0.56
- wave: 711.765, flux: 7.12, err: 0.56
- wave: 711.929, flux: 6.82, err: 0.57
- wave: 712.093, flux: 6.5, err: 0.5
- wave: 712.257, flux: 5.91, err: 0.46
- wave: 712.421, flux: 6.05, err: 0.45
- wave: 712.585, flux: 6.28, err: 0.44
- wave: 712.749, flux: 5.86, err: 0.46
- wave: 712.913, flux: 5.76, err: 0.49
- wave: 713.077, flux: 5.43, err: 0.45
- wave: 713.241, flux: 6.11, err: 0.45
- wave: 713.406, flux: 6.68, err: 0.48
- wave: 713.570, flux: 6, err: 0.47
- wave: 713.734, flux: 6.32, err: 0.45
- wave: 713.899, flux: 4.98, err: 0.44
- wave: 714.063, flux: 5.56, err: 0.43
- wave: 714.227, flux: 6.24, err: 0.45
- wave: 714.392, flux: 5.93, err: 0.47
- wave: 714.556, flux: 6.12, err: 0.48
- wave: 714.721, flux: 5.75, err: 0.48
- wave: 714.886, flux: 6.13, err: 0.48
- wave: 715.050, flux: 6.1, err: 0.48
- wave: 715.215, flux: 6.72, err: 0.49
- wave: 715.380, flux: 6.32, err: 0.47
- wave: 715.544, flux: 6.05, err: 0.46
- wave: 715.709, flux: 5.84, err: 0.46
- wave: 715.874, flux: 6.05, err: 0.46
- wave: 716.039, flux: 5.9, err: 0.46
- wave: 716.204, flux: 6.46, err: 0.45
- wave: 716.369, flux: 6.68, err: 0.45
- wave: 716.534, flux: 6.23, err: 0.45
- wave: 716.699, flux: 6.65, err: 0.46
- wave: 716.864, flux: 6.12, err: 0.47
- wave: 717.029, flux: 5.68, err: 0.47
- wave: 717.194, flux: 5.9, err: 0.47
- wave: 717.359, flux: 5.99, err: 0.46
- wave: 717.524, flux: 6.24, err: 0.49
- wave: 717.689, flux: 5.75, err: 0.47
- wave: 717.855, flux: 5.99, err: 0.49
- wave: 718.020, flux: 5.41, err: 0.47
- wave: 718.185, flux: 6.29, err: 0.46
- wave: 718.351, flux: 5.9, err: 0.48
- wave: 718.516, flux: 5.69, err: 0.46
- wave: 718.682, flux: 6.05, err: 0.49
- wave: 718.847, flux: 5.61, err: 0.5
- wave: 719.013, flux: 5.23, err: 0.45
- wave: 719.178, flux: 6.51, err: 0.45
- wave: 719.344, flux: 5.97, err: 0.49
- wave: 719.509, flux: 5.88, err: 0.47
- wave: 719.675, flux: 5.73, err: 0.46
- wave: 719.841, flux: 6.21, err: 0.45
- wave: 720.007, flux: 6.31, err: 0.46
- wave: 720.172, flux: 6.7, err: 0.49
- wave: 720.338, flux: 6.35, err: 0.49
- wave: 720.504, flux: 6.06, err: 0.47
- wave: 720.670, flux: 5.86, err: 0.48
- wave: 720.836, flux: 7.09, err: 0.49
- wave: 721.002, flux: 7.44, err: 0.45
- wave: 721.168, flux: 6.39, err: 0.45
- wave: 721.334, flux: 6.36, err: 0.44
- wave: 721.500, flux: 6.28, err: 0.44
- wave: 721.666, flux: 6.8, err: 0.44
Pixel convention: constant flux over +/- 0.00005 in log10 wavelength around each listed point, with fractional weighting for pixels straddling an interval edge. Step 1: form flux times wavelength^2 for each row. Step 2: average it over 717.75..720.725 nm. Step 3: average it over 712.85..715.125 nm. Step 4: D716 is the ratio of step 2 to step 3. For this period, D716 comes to 1.02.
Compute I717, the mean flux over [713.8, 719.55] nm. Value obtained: 6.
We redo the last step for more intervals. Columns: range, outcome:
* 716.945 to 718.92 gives 5.88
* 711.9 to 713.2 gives 6.05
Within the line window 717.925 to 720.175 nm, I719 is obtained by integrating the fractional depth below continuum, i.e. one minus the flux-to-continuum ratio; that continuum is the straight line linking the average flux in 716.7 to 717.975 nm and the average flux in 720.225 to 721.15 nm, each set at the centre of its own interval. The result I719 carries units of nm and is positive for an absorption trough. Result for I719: 0.12 nm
